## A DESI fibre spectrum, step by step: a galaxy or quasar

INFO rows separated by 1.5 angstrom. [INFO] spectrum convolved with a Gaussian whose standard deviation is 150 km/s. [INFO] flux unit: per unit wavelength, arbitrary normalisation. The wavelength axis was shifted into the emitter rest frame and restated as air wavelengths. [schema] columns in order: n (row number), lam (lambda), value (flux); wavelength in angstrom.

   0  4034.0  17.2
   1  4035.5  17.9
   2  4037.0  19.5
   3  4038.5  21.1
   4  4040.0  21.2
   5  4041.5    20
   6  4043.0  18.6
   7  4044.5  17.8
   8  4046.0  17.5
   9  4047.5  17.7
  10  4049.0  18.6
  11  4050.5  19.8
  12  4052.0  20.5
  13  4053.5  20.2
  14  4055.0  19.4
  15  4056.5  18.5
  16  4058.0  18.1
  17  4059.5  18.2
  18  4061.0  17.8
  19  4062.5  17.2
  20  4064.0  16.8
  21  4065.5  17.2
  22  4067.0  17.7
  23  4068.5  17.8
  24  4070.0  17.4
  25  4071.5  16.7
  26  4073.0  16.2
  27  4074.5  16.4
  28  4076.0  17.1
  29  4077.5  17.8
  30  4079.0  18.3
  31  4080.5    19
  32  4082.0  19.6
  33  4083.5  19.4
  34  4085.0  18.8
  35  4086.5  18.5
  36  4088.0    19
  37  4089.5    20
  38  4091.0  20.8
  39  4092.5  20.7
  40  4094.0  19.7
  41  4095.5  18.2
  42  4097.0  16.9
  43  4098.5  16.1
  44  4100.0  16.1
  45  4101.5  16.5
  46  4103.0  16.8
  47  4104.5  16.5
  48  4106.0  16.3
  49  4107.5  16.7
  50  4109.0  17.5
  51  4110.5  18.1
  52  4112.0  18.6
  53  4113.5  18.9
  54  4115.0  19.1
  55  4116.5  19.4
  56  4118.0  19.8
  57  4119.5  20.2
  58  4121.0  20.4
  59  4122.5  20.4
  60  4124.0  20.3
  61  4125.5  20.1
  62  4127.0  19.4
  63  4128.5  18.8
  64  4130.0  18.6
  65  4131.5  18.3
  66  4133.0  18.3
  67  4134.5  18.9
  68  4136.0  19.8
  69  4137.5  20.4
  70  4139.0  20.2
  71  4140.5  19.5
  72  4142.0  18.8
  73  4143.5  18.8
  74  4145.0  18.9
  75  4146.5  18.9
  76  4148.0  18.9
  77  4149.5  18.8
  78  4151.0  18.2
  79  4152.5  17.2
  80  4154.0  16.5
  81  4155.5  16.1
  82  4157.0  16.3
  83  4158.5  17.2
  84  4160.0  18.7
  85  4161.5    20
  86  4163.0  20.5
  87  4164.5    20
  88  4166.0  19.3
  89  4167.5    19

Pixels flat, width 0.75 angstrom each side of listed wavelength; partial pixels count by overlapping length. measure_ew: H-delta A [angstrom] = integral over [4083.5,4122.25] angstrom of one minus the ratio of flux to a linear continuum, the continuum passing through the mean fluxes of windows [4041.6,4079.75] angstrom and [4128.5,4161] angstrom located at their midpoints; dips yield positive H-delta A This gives -0.4 angstrom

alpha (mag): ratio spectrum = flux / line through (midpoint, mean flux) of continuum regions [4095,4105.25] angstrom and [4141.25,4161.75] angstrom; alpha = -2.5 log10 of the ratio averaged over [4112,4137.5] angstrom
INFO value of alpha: -0.12 mag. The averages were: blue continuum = 16.7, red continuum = 18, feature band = 19.4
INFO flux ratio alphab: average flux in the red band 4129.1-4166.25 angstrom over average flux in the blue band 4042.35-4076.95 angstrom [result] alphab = 1.04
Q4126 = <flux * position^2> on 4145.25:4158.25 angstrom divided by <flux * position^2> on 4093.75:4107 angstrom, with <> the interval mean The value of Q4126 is 1.07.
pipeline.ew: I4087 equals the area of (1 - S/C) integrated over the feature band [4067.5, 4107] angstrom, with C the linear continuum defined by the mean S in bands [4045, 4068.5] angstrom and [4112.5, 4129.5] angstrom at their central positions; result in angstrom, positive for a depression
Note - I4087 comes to 2.1 angstrom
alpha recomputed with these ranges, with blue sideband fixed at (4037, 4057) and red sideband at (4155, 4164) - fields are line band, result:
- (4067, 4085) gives 0.07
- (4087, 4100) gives 0.01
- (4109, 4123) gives -0.04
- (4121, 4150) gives -0.05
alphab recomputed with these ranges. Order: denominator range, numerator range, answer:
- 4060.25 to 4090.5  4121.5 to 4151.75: 1.07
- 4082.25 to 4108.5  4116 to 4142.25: 1.08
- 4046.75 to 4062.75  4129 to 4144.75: 1.02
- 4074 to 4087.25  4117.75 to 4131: 1.08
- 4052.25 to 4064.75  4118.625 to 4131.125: 1.07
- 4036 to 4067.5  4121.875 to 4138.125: 1.03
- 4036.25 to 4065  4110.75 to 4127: 1.04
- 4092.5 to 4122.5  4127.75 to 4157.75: 1.02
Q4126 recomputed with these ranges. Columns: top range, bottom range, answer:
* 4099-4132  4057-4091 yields 1.05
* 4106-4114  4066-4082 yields 1.03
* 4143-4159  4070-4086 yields 1.03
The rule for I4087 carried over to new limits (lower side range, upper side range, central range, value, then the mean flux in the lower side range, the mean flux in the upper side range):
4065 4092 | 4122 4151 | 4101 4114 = 1.0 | 18.2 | 19.2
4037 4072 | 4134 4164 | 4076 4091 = -0.3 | 18.5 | 18.6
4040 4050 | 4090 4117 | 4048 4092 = -0.1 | 18.6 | 17.9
